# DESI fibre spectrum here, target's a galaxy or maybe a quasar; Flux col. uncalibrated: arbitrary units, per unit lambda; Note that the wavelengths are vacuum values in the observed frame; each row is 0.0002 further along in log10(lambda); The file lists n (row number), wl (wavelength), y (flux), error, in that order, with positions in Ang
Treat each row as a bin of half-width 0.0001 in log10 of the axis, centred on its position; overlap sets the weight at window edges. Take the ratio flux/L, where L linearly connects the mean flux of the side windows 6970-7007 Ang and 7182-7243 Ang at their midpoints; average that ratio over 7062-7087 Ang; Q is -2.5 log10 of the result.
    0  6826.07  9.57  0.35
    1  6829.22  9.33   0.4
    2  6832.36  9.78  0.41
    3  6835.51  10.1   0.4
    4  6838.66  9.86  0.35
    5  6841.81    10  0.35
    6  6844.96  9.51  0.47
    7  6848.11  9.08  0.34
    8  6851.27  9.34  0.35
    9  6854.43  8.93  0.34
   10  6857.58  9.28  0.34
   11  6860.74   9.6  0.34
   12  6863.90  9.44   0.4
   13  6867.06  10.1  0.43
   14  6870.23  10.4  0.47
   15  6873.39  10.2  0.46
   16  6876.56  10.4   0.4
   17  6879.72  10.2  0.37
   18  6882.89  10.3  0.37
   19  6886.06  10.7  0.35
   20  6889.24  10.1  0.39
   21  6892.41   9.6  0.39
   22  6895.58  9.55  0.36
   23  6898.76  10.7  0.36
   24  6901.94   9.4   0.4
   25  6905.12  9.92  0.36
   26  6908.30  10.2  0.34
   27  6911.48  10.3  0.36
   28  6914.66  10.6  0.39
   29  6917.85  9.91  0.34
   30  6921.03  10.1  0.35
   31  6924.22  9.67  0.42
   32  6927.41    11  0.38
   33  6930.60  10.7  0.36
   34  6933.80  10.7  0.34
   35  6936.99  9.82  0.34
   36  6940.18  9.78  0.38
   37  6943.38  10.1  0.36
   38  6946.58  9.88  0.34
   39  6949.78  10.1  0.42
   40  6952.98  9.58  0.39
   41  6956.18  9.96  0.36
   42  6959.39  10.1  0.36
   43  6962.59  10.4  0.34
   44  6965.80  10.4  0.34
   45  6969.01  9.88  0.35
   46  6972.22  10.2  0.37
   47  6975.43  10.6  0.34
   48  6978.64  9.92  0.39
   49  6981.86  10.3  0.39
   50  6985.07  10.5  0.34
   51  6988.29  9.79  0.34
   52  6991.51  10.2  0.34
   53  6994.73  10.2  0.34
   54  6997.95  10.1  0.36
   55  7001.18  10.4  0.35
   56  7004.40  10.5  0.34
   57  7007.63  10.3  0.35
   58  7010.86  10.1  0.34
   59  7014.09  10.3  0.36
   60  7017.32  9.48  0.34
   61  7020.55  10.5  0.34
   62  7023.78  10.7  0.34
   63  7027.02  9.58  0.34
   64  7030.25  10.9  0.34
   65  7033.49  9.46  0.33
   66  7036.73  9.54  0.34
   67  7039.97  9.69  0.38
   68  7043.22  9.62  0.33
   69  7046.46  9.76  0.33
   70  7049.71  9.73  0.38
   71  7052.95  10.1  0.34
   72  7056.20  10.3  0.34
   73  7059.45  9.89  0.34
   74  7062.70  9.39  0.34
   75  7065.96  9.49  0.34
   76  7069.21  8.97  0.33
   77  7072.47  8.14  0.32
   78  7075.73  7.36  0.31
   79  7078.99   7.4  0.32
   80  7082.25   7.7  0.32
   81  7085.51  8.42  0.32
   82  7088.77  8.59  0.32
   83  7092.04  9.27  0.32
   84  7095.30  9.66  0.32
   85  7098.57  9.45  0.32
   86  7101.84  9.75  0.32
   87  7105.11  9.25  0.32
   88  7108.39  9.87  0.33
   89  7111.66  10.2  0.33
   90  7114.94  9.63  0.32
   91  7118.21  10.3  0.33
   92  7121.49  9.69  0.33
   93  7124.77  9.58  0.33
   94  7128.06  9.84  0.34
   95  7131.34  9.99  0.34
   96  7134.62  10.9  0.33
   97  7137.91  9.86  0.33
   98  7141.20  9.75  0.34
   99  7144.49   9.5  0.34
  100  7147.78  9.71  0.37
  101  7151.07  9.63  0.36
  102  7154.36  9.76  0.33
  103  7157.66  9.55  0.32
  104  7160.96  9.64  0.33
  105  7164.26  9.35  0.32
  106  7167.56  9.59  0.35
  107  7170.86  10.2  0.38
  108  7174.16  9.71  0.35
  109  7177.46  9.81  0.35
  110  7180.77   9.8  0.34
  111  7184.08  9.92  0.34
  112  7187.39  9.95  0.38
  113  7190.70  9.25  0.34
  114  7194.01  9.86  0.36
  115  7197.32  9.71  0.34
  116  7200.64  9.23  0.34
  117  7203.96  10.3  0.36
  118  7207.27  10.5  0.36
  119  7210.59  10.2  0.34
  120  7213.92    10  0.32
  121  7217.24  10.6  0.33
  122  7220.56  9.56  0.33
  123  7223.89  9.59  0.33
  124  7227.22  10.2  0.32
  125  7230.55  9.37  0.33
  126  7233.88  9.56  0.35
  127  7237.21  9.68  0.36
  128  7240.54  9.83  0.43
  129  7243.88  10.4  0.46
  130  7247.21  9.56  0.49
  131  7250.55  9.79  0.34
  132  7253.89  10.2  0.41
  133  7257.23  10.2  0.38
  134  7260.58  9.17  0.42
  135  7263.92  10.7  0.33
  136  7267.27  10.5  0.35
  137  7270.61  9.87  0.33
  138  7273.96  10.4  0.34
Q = 0.21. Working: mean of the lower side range 10.2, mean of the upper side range 9.86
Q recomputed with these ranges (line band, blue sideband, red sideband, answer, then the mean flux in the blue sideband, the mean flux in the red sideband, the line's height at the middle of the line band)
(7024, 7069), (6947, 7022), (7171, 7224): 0.03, 10.2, 9.89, 10.1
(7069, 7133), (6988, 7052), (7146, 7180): 0.08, 10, 9.7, 9.85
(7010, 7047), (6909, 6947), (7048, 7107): -0.06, 10.2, 9.05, 9.44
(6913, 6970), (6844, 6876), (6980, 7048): -0.03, 9.61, 10.1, 9.87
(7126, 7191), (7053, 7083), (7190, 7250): -0.04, 8.84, 9.86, 9.45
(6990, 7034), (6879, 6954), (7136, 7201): -0.03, 10.1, 9.7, 9.96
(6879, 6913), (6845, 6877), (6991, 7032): -0.03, 9.64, 10.3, 9.78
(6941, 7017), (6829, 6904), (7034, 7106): -0.08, 9.84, 9.16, 9.46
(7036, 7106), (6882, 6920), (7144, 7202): 0.08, 10.1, 9.68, 9.84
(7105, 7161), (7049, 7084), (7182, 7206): -0.05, 8.93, 9.76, 9.36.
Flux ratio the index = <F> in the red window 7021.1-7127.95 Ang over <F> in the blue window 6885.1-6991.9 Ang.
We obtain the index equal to 0.9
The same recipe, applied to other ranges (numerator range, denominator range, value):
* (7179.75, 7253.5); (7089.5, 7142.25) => 1.01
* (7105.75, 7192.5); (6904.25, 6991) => 0.96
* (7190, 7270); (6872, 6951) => 0.98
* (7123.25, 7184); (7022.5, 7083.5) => 1.05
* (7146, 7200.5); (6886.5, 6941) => 0.96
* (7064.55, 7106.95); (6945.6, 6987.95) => 0.86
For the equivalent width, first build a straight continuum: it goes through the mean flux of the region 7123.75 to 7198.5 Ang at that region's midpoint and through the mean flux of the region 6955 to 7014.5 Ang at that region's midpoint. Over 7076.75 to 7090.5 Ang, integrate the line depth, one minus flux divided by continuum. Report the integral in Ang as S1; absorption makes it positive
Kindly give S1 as 2.7 Ang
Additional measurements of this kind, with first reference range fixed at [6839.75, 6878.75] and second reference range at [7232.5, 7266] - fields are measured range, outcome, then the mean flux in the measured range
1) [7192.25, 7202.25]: 0.3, 9.6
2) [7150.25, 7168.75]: 0.5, 9.58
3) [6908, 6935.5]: -1.8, 10.4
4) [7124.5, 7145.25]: -0.2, 9.95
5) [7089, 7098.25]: 0.5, 9.33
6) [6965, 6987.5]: -1.1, 10.2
